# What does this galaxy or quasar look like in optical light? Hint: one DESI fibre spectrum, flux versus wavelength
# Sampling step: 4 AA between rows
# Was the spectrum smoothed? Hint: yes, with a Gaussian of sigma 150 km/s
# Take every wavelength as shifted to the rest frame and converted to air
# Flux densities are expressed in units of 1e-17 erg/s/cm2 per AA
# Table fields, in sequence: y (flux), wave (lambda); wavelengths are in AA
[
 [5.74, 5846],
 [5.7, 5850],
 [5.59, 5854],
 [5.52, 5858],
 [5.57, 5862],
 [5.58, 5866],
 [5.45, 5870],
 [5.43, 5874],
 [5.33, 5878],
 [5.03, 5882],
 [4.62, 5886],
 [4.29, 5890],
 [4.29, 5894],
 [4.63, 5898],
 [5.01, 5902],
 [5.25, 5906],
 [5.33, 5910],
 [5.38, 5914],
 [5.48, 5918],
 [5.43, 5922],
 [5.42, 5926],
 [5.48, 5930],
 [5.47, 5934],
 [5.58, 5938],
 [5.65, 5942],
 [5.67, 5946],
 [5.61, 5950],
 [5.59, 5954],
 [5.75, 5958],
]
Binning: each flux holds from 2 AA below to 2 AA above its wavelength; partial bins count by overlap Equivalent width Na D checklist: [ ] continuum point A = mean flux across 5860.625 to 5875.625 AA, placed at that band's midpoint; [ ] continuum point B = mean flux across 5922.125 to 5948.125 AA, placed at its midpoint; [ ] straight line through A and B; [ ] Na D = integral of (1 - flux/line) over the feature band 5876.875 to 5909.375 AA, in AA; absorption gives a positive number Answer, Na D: 4.1 AA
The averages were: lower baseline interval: 5.51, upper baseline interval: 5.54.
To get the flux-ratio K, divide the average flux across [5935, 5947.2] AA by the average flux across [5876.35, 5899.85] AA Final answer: 1.20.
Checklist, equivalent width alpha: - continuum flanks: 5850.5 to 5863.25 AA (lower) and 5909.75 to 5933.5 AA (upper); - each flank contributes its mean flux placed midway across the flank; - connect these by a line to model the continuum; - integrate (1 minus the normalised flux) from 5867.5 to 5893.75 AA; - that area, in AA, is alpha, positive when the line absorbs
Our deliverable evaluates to 2.55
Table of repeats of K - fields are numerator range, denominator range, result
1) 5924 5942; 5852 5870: 0.99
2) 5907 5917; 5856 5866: 0.96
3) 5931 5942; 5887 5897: 1.27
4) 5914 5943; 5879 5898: 1.19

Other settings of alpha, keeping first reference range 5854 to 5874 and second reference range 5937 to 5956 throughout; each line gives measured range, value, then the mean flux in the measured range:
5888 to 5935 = 3.9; 5.11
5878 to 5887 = 1.0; 4.96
